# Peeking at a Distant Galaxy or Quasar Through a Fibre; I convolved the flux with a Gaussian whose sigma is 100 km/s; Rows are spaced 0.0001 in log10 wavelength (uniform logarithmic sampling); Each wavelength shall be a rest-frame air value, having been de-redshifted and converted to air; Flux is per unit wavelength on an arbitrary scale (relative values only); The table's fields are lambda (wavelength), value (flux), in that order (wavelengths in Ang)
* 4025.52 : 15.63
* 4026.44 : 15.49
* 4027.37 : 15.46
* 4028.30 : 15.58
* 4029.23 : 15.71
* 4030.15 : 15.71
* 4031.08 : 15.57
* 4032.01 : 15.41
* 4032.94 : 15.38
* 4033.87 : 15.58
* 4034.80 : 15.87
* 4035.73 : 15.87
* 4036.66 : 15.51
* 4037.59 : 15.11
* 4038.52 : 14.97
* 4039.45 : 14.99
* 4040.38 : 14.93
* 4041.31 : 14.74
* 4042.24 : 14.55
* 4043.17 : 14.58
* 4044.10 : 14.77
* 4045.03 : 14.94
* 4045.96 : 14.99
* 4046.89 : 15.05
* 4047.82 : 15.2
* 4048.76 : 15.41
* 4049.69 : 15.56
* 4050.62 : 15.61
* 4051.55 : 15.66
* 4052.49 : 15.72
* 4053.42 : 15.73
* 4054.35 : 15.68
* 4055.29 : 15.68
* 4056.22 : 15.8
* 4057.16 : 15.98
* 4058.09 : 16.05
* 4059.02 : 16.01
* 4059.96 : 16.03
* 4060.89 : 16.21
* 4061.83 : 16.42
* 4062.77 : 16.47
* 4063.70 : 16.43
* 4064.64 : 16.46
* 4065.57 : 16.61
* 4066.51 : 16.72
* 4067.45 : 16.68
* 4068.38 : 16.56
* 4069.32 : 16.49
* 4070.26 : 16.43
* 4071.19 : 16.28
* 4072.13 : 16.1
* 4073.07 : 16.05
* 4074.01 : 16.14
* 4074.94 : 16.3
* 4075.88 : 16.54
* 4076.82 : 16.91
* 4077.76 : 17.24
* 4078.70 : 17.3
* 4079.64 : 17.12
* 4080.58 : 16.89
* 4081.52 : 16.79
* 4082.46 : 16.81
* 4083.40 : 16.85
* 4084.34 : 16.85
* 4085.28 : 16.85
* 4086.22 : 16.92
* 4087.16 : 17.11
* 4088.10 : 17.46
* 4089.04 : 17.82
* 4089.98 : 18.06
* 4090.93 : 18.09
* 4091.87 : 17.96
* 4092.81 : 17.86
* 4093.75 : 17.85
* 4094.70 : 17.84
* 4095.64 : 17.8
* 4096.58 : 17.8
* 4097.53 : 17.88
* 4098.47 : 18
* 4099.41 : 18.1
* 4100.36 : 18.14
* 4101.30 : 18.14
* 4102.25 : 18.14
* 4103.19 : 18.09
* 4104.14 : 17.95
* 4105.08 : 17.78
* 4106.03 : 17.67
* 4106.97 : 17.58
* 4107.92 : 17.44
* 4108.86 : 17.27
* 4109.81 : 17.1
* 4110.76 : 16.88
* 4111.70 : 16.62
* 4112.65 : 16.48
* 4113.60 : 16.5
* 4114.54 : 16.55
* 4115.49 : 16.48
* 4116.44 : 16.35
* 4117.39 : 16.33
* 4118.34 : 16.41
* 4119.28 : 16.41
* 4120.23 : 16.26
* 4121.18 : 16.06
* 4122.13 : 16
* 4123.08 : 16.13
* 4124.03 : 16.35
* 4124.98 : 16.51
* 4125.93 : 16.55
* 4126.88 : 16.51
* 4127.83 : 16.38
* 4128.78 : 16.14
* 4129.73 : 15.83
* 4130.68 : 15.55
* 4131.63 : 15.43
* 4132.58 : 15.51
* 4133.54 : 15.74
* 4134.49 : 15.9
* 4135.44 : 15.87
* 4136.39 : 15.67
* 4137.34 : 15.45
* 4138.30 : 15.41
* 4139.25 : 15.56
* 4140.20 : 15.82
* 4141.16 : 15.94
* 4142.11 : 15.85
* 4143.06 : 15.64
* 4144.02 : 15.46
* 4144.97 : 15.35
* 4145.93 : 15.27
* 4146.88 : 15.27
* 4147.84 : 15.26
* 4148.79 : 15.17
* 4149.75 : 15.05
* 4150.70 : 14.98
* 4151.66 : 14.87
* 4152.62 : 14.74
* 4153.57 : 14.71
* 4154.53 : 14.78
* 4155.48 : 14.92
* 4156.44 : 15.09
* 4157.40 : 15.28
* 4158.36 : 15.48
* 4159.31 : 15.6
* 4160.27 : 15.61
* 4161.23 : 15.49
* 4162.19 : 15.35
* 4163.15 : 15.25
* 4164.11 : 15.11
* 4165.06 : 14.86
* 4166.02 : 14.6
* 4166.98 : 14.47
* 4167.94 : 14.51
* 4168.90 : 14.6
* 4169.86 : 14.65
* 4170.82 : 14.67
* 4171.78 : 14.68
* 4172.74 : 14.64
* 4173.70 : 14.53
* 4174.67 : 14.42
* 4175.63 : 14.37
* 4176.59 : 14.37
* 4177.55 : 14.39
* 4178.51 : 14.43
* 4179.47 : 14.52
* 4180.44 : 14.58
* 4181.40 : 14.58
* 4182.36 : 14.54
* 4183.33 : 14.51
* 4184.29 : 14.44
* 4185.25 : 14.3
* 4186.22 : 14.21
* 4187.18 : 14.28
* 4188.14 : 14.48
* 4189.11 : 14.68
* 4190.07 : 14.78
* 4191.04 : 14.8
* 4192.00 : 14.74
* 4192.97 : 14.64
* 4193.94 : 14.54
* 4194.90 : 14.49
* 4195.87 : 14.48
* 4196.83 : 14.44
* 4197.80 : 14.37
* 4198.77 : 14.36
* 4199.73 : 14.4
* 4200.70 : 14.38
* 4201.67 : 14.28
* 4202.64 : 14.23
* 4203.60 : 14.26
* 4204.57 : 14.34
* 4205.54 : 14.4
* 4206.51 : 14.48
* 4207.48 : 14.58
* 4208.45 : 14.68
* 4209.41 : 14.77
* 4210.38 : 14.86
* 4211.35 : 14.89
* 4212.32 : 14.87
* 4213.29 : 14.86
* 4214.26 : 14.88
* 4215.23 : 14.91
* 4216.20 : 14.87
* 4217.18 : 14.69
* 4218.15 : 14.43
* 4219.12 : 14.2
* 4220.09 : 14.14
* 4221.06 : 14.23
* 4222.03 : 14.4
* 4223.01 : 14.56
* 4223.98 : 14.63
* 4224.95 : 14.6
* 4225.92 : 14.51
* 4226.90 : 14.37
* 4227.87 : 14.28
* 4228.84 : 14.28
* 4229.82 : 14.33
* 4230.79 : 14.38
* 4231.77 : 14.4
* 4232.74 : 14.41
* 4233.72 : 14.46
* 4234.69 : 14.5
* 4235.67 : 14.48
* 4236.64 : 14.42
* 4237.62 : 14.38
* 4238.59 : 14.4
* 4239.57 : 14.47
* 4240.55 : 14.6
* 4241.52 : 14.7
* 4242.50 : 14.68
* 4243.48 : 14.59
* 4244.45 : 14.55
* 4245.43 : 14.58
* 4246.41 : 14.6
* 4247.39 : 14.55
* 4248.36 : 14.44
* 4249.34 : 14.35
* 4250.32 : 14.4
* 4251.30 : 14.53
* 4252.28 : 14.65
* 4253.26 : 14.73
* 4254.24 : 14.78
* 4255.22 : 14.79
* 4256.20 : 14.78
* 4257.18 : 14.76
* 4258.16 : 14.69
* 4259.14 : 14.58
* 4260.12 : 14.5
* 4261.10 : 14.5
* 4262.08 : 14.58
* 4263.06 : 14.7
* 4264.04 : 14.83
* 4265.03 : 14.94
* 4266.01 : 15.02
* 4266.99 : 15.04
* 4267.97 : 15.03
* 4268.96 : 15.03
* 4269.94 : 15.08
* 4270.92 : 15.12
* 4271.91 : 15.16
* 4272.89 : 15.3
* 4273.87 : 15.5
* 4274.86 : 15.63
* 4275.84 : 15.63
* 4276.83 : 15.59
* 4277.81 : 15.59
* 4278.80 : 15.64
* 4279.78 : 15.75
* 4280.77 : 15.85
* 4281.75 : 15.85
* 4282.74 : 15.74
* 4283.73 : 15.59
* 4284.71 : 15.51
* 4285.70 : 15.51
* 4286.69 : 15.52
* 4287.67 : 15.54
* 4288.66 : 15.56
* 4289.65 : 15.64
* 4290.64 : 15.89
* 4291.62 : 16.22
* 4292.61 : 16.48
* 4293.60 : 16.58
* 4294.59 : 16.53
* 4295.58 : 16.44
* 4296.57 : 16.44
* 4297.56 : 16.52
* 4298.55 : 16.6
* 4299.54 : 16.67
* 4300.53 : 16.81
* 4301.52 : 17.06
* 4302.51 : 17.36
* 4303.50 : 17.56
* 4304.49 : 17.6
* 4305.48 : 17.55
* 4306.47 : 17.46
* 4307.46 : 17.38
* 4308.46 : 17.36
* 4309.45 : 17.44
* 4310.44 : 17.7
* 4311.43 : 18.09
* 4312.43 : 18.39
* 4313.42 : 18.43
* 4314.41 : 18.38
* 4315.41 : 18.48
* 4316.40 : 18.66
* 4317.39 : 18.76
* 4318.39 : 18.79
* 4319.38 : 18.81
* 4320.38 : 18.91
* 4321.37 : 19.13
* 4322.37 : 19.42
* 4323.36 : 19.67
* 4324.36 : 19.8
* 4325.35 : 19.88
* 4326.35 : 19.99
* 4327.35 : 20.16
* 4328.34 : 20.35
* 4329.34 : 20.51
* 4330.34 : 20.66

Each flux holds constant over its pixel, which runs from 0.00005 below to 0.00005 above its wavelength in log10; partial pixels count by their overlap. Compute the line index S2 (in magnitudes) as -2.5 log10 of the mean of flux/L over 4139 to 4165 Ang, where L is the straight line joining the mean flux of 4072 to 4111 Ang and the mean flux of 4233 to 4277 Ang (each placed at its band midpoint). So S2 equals 0.08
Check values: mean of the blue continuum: 17.4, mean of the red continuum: 14.8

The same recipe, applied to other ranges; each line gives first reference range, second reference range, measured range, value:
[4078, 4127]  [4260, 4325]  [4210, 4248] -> 0.157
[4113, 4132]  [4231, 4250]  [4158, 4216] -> 0.046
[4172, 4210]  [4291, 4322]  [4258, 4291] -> 0.097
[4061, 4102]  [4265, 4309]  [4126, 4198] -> 0.113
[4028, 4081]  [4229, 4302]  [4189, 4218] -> 0.057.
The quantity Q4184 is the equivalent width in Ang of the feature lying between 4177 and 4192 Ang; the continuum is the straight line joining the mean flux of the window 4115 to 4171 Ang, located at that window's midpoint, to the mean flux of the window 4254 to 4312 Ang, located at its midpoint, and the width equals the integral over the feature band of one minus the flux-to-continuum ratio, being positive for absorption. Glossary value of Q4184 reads 1.1 Ang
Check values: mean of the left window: 15.5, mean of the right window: 15.9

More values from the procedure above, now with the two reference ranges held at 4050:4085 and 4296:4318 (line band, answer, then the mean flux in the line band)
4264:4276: 1.5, 15.2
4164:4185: 2.9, 14.6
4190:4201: 1.6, 14.5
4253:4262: 1.4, 14.7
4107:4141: 0.9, 16.2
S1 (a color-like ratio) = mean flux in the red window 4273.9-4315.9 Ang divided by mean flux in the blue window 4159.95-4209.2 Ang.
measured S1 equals 1.14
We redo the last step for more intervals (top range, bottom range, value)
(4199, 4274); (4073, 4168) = 0.89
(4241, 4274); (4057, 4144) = 0.88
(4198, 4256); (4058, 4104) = 0.85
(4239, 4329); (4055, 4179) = 1.01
